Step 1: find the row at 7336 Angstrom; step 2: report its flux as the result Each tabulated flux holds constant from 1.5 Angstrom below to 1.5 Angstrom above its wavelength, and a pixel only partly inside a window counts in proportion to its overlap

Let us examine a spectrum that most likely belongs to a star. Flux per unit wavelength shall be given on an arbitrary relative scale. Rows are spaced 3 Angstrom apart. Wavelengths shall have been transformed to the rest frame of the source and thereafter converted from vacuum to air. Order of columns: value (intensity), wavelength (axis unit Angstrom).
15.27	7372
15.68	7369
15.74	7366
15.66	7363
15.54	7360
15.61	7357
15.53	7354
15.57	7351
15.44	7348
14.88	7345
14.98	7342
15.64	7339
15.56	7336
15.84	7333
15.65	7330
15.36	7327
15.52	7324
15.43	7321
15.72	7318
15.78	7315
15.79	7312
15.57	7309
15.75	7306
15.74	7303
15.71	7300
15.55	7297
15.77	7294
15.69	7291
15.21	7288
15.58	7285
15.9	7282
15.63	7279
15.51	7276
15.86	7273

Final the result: 15.56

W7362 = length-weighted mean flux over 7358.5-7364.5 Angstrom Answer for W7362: 15.6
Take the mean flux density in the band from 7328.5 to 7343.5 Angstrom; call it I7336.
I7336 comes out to 15.5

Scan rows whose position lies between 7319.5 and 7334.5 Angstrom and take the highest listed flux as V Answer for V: 15.84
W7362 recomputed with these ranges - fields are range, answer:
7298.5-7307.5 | 15.7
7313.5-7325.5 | 15.6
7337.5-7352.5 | 15.3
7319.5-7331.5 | 15.5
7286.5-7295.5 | 15.6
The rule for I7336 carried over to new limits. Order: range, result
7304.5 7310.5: 15.7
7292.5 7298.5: 15.7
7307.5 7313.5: 15.7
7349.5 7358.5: 15.6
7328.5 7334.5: 15.7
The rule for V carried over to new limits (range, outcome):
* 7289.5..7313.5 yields 15.79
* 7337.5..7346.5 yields 15.64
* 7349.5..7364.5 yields 15.66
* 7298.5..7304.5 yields 15.74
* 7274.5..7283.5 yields 15.9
